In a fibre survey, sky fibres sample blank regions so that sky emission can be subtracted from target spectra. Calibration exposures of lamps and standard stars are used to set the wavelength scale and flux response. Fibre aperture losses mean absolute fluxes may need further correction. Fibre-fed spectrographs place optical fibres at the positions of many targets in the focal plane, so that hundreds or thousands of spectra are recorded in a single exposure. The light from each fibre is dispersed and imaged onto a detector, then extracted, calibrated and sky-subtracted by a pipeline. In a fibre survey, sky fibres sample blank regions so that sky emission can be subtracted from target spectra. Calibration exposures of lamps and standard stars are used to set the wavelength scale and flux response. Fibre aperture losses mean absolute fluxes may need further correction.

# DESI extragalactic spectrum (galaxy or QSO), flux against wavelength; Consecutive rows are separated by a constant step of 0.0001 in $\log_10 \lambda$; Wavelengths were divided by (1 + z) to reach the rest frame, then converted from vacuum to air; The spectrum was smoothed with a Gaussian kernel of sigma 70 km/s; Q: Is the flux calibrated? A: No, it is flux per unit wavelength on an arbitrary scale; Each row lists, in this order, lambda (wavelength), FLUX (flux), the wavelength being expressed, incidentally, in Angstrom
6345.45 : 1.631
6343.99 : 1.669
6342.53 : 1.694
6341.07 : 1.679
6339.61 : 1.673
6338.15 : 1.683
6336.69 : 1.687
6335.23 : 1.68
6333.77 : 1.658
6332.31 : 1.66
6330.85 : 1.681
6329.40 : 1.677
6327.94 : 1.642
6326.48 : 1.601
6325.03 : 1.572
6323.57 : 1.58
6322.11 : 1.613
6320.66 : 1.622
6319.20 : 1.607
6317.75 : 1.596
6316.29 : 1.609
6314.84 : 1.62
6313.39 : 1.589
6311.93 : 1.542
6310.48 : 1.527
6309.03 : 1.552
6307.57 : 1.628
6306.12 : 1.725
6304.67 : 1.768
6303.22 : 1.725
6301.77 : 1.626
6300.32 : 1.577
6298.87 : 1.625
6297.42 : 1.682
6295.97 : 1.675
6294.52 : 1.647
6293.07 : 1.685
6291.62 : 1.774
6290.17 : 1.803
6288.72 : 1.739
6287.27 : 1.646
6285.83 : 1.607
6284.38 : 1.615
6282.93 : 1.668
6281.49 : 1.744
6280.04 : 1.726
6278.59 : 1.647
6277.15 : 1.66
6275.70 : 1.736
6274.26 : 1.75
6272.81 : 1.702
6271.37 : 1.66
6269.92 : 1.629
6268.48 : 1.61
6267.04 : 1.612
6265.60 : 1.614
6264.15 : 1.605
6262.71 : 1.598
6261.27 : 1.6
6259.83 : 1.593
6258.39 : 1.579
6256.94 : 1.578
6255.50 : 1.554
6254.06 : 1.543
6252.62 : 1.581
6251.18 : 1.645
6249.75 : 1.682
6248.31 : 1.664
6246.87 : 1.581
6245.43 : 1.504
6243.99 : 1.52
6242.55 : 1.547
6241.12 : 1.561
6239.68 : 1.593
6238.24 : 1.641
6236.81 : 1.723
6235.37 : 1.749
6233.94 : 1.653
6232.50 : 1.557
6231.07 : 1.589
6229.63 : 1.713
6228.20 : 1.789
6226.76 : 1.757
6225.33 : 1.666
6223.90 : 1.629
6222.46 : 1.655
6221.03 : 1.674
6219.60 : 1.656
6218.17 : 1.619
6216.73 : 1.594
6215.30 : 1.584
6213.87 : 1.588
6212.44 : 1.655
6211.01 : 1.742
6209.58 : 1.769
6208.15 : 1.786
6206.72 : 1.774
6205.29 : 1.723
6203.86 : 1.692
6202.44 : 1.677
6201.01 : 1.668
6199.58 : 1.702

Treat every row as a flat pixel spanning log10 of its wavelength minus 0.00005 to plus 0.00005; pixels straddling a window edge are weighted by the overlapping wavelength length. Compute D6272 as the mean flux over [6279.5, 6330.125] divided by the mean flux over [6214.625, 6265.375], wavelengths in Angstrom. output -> 1.0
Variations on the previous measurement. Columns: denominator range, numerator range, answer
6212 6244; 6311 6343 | 0.99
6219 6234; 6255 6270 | 0.96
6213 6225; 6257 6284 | 1.01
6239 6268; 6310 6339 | 1.02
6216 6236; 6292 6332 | 0.98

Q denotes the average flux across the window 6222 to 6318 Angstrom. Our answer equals 1.64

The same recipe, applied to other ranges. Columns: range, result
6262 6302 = 1.67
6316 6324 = 1.6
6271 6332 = 1.65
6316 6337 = 1.63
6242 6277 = 1.61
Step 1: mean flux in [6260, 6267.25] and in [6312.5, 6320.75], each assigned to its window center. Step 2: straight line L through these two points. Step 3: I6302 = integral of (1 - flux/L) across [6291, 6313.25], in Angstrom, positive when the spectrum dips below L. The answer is -0.6 Angstrom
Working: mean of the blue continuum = 1.6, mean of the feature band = 1.65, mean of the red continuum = 1.6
